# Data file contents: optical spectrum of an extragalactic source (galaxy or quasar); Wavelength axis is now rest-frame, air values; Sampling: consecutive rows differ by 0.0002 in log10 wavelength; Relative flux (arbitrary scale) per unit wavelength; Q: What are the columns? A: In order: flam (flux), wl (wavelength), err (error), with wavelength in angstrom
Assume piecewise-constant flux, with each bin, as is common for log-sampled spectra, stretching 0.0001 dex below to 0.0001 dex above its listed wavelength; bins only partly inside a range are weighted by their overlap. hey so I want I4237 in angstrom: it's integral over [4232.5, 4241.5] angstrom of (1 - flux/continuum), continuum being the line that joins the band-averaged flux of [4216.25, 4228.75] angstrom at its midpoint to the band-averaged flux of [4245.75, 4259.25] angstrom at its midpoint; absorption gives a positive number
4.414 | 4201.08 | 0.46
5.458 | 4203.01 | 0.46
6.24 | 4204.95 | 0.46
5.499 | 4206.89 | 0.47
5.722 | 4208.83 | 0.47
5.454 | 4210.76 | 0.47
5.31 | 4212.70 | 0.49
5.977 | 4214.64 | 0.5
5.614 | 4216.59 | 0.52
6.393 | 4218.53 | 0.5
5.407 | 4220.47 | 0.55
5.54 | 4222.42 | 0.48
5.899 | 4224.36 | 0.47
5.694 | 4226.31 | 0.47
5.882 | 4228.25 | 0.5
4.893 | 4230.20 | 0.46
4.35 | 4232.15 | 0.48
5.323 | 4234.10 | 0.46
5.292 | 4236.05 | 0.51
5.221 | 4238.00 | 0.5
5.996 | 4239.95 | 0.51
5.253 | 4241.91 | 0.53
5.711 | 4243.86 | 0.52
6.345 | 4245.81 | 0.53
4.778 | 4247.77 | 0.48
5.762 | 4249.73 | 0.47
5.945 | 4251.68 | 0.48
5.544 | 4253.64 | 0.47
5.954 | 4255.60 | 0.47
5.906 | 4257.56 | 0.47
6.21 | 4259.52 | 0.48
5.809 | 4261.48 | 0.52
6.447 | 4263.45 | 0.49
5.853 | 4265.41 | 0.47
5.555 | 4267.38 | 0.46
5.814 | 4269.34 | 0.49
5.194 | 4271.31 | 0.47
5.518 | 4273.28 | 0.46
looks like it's 0.61 angstrom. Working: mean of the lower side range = 5.78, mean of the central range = 5.37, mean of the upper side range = 5.73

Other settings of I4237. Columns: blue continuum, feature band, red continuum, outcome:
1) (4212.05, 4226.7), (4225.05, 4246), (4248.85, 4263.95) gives 1.44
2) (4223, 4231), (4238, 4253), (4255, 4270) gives 0.35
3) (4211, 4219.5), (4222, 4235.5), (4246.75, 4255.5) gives 0.81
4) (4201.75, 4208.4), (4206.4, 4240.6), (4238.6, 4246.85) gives 1.23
